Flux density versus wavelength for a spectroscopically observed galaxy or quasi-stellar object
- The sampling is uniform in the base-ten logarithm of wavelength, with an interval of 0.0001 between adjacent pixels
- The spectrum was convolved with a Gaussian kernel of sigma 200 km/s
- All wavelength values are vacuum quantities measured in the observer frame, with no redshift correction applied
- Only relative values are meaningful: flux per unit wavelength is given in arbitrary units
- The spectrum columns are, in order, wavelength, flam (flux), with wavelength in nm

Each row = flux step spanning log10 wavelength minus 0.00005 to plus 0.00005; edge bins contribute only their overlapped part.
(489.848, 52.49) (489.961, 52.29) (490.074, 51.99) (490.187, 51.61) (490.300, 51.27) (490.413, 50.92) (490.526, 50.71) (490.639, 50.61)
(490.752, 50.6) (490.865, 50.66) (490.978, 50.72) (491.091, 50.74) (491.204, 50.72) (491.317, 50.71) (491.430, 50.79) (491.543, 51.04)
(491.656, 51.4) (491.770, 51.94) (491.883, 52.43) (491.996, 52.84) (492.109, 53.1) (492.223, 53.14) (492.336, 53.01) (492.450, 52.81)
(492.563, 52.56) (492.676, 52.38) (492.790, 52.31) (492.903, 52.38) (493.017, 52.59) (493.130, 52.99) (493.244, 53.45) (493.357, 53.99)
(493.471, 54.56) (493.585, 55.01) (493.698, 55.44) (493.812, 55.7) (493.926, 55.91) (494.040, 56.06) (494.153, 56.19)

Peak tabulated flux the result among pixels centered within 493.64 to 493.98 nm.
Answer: 55.91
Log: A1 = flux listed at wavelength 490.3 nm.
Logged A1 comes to 51.27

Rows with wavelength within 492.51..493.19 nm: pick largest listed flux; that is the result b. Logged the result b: 52.99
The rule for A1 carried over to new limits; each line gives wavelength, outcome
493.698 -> 55.44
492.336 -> 53.01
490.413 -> 50.92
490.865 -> 50.66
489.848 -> 52.49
